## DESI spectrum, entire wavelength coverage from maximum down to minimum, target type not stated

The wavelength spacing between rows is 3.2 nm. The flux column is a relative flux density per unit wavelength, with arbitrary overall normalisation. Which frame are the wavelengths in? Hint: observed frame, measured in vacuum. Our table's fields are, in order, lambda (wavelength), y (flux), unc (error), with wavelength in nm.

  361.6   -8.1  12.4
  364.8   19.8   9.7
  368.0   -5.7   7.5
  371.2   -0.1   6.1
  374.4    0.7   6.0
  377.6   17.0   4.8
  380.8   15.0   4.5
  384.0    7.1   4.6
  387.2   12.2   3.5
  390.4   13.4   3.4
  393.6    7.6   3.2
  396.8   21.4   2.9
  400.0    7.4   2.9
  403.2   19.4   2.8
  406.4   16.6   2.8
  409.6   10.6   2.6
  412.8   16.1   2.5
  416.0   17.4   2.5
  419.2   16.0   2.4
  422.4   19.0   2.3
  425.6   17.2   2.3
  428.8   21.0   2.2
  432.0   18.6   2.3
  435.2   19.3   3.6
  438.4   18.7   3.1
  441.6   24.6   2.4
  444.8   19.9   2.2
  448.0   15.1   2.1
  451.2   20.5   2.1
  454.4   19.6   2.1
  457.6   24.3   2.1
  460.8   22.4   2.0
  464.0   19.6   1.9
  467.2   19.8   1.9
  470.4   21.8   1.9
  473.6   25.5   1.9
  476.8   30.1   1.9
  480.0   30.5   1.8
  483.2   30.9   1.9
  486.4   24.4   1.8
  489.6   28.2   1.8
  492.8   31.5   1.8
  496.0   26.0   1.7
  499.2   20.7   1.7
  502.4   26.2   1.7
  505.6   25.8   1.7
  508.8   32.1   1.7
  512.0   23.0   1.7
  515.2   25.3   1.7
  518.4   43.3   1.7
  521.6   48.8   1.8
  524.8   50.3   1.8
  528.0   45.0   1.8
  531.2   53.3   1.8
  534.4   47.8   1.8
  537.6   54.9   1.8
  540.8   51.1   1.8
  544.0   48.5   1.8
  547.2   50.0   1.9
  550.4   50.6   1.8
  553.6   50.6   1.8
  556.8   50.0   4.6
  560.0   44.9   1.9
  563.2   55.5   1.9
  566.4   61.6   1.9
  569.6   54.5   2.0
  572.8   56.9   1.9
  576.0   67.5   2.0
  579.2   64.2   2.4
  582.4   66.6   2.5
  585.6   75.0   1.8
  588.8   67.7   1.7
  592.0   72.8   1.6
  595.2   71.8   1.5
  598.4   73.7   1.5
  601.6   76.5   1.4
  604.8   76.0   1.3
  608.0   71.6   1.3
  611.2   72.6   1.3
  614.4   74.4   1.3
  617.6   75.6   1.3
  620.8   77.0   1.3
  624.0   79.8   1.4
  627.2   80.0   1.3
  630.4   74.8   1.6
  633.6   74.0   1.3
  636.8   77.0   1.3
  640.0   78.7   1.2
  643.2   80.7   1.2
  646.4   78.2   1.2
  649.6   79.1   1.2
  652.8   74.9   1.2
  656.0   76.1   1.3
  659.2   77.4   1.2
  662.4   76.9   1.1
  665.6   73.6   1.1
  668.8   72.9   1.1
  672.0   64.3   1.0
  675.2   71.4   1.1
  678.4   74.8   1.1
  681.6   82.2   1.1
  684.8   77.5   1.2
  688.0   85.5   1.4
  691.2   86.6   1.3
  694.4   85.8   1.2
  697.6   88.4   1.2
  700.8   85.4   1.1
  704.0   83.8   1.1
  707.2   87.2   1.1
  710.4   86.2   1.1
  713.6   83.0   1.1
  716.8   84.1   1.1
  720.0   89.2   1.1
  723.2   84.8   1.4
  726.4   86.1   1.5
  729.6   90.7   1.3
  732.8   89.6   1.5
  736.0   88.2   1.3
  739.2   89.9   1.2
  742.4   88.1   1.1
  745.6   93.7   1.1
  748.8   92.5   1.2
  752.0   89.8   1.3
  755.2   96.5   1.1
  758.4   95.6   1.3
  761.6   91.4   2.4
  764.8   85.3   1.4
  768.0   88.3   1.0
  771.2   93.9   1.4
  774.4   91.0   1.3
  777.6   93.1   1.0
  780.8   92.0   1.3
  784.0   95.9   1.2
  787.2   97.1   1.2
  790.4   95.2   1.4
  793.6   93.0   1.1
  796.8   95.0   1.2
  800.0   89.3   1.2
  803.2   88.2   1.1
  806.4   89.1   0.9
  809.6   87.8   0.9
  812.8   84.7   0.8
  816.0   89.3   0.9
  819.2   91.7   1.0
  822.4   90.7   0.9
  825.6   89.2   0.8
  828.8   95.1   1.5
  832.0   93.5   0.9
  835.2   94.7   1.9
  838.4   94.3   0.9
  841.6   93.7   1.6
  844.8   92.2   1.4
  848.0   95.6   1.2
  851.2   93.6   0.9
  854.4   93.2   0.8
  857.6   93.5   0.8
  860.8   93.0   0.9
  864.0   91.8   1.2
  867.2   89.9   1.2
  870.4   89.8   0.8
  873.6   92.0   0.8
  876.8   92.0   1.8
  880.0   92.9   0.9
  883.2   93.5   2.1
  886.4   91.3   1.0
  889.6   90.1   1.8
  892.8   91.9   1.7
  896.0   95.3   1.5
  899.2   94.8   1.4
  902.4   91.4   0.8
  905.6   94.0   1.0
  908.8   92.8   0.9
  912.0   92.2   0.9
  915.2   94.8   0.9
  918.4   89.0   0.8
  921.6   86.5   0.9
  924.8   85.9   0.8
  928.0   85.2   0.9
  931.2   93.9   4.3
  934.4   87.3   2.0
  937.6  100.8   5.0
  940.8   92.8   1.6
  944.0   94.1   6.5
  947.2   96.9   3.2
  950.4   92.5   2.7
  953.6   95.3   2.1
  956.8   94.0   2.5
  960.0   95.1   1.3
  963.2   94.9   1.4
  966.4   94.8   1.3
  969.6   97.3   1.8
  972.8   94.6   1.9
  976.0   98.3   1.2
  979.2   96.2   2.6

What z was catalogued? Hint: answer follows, 0.299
